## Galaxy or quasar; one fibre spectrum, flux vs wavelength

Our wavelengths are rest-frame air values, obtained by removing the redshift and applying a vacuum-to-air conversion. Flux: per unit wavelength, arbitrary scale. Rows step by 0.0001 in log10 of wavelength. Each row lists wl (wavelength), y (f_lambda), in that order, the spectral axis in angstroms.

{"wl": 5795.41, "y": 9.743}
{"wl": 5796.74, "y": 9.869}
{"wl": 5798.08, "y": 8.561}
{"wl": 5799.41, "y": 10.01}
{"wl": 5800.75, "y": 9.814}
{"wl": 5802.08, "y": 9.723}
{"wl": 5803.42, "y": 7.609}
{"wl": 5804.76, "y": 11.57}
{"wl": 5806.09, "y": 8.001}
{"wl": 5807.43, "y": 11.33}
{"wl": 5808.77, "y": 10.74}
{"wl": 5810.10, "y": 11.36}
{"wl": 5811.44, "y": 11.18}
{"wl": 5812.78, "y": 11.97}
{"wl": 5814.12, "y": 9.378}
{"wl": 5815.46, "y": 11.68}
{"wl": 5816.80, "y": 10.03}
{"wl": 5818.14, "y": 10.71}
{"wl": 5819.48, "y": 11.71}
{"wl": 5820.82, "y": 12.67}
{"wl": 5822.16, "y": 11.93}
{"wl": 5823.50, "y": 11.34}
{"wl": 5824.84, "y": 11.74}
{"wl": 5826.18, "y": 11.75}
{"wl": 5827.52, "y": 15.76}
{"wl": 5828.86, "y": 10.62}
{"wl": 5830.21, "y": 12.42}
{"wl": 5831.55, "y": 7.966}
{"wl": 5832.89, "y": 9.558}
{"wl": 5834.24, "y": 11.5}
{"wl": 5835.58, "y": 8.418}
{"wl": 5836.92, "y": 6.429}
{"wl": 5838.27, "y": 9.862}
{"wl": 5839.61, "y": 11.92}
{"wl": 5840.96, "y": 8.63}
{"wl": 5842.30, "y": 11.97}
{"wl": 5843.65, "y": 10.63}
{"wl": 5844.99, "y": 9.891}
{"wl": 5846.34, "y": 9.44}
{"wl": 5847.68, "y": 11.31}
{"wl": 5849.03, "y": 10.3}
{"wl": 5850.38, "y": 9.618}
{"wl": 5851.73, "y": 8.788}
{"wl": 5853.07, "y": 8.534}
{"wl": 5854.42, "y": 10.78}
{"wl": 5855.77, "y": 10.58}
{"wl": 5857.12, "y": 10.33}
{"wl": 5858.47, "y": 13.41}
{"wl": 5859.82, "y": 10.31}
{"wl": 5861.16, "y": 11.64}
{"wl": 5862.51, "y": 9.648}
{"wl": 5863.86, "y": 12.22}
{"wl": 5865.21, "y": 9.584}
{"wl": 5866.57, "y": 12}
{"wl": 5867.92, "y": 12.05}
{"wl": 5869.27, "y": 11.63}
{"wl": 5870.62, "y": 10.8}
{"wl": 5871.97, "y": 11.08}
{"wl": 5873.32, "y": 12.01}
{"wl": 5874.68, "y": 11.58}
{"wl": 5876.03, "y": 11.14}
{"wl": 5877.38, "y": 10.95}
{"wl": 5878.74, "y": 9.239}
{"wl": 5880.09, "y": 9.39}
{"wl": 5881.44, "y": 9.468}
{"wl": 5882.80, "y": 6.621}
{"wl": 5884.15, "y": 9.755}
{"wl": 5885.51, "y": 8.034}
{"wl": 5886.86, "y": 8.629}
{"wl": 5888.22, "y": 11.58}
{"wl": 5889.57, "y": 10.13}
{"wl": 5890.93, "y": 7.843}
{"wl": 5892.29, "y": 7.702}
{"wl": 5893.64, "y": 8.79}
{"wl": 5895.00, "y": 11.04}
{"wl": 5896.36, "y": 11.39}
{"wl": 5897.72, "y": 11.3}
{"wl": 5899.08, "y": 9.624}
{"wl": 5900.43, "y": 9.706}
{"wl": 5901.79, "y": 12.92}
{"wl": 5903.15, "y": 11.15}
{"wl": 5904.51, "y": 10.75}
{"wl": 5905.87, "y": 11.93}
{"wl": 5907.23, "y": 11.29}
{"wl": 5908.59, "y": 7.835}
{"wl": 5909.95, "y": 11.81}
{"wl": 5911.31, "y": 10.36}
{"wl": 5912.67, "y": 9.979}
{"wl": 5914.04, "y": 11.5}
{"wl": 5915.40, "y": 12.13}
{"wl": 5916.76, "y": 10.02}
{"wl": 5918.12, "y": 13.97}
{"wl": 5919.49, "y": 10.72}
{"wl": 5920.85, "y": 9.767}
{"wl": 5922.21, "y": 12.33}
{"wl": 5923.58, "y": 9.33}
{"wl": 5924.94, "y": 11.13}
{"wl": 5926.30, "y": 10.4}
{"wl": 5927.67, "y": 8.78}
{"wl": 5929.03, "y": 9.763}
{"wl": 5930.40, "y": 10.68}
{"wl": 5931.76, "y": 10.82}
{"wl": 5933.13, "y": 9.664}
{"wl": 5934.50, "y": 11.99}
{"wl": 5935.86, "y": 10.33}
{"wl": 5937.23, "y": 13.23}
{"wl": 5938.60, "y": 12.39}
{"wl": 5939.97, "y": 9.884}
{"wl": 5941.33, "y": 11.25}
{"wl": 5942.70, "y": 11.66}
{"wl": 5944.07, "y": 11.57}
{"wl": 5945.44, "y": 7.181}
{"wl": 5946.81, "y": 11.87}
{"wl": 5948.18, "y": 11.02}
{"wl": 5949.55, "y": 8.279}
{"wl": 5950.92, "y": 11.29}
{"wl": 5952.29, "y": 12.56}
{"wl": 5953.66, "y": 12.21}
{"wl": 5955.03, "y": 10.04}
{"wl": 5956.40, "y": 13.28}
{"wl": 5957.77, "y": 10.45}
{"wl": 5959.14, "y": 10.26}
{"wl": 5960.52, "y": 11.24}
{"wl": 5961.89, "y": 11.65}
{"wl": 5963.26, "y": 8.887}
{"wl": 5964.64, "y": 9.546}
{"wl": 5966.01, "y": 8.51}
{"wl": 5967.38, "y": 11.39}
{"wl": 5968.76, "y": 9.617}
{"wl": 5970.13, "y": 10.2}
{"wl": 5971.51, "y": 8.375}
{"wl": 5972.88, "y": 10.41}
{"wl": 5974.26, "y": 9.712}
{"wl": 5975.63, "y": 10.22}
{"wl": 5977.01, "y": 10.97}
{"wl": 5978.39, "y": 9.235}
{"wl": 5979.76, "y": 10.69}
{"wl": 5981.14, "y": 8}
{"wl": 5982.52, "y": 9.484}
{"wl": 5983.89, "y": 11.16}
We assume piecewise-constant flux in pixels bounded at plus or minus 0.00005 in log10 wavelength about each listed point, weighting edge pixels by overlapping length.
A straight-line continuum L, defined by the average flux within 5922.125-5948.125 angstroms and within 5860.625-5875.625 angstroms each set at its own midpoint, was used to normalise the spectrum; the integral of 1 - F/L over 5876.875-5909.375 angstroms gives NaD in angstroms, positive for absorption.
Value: 3.5 angstroms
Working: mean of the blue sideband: 11.3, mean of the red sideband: 10.7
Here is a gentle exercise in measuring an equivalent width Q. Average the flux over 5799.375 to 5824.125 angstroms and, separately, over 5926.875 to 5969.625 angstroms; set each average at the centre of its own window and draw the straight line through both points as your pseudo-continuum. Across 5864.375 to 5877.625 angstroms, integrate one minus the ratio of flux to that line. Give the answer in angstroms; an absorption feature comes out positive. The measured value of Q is -0.77 angstroms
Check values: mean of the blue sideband 10.7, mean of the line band 11.3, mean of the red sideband 10.7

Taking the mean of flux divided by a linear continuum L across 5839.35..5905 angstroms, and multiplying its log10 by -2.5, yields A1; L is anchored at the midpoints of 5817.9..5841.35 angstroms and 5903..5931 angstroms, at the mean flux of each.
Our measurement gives 0.05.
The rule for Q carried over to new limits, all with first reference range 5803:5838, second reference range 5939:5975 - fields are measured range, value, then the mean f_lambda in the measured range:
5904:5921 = -0.6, 11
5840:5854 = 1.0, 9.97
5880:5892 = 1.8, 8.99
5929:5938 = -0.4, 11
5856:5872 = -0.8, 11.2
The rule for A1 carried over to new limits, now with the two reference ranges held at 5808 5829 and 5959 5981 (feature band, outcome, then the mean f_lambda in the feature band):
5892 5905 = 0.02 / 10.5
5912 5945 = -0.05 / 10.9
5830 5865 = 0.11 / 10.2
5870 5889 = 0.09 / 10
